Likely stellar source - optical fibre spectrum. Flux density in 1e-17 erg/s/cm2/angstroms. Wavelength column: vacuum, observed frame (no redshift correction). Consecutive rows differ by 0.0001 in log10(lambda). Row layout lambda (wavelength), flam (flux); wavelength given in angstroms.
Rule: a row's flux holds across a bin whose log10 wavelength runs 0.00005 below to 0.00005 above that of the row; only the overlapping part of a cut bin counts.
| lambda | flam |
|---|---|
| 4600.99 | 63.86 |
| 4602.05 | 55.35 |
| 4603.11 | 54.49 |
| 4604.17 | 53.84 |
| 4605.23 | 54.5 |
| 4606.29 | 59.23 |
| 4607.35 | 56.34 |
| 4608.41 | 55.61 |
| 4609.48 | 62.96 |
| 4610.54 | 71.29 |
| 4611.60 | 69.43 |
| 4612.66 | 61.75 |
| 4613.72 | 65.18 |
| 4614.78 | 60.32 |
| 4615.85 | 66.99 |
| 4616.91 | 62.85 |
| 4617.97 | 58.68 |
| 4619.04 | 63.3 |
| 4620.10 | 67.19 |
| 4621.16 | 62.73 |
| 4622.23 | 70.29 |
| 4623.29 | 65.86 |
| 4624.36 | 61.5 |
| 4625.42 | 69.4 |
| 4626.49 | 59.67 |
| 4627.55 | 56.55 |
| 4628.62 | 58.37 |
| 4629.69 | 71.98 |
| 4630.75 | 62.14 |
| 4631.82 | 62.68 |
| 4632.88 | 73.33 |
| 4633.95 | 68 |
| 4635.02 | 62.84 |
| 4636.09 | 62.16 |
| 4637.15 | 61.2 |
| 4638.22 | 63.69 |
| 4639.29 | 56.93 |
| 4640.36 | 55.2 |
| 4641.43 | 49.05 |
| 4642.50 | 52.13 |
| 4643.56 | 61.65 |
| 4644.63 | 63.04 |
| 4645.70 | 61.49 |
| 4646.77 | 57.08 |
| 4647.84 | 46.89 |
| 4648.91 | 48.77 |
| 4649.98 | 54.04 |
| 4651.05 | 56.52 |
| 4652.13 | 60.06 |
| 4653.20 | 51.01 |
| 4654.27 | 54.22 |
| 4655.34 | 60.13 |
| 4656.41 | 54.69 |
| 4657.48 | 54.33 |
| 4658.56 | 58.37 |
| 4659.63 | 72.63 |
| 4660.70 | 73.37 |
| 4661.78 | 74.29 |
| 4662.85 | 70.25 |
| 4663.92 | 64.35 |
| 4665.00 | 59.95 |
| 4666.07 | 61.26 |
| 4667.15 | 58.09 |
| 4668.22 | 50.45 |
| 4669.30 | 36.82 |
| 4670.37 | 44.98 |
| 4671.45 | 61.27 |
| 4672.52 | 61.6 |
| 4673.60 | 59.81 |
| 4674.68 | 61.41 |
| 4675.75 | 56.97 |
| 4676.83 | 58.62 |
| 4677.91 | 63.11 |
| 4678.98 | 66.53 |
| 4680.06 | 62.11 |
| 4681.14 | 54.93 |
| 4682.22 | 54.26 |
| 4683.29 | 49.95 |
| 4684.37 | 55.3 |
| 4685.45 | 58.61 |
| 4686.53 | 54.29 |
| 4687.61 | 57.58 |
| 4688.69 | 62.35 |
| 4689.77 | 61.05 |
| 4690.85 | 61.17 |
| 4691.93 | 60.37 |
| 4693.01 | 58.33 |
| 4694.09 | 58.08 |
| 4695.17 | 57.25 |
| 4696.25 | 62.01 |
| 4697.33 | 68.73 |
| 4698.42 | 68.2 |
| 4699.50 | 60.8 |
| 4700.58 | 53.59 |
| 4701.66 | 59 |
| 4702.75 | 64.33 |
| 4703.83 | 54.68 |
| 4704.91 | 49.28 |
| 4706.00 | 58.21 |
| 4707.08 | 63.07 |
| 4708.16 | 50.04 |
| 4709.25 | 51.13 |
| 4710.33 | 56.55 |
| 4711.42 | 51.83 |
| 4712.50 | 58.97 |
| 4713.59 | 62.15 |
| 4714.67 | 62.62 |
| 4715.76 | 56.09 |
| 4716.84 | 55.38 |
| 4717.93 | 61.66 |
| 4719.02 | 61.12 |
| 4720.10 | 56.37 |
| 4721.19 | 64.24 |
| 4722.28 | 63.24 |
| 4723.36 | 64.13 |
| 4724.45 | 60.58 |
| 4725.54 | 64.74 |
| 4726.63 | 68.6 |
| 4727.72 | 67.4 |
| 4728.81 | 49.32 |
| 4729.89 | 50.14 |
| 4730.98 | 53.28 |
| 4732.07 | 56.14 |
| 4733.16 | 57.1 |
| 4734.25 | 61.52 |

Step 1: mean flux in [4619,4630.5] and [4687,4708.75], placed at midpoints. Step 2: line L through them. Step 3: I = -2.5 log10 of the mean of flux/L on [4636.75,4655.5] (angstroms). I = 0.122 mag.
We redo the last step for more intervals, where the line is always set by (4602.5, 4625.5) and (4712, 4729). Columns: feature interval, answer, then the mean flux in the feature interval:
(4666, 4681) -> 0.083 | 57.2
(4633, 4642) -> 0.029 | 60.4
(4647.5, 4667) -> 0.037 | 59.8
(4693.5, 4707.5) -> 0.031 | 59.7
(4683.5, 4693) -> 0.056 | 58.5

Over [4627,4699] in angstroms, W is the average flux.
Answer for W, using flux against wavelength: 59.4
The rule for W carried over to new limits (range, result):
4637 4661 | 57.5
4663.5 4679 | 57.3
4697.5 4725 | 58.8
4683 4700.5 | 59.6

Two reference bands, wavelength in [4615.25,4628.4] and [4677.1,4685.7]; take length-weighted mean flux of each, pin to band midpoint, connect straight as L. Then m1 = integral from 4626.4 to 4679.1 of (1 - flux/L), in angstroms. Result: 1.1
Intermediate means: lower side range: 63.6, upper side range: 58.1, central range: 59.4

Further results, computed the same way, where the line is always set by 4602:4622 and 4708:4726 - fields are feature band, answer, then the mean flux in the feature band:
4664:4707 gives 1.10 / 58.2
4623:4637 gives -0.70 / 64.1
